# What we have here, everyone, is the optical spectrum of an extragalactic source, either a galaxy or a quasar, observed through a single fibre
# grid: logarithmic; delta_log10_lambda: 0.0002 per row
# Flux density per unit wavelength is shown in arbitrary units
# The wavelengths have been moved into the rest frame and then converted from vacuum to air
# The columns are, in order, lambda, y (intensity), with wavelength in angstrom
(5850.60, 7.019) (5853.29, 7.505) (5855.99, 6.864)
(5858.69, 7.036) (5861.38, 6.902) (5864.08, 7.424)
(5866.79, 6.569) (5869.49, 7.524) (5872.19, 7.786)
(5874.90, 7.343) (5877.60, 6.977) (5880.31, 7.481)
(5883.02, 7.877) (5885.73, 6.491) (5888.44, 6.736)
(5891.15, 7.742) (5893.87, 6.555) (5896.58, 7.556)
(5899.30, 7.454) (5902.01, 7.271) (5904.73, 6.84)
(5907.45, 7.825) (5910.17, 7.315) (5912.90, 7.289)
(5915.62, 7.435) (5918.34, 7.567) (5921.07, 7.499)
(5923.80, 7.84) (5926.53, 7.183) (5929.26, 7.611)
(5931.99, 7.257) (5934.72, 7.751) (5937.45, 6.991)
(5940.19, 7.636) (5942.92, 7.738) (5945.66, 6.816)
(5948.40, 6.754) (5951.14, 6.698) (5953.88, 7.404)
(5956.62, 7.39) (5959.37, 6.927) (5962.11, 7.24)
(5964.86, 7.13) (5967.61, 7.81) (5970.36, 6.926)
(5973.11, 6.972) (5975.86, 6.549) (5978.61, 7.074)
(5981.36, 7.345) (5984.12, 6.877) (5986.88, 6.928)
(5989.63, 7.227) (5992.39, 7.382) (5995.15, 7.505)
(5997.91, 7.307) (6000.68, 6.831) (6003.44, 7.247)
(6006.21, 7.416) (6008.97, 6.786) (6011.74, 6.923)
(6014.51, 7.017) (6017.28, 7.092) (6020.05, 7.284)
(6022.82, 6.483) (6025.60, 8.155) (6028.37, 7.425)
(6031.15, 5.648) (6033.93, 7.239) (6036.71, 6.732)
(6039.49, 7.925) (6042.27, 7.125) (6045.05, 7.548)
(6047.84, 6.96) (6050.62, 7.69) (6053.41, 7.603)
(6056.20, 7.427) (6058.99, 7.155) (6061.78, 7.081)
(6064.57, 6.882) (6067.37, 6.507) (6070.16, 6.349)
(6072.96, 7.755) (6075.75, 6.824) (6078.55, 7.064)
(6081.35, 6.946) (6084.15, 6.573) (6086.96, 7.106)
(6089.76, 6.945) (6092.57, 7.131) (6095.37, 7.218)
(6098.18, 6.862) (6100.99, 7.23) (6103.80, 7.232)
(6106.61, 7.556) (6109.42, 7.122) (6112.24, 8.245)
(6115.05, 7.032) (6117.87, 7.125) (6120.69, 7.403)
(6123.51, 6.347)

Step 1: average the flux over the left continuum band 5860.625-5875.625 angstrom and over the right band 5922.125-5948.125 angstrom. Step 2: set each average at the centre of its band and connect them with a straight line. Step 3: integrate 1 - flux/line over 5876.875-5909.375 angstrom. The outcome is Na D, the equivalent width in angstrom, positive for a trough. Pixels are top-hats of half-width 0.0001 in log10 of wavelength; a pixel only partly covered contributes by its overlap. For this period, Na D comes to 0.3 angstrom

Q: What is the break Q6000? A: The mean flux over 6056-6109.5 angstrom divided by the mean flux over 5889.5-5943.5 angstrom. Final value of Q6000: 0.9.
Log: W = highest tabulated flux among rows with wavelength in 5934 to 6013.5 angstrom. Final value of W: 7.81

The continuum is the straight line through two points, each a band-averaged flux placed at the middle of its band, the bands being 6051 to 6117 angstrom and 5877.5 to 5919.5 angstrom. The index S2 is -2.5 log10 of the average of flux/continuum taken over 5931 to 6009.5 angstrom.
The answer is 0.01 mag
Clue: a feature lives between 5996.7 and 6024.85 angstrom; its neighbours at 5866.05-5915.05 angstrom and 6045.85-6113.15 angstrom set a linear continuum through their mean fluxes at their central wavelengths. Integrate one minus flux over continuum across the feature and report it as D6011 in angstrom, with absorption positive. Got 0.5 angstrom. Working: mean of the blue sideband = 7.27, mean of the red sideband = 7.14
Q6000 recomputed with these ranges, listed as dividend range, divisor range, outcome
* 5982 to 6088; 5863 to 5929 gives 0.97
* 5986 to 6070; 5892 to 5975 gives 0.98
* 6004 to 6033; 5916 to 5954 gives 0.96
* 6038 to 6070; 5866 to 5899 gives 1.00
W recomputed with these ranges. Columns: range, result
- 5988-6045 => 8.155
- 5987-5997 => 7.505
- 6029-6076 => 7.925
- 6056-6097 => 7.755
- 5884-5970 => 7.84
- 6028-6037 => 7.425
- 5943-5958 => 7.404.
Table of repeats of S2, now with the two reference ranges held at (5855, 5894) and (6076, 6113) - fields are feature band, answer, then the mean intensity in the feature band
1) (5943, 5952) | 0.04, 6.9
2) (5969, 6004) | 0.01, 7.09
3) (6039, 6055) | -0.04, 7.45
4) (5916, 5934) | -0.05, 7.5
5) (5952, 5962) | -0.01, 7.21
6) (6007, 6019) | 0.03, 6.99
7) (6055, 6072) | 0.04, 6.91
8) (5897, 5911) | -0.03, 7.36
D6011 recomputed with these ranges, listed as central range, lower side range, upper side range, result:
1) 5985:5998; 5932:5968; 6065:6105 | -0.2 angstrom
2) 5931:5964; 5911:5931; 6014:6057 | 0.9 angstrom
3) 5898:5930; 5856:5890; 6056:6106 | -1.3 angstrom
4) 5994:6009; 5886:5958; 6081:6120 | 0.1 angstrom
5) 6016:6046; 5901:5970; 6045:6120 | 0.3 angstrom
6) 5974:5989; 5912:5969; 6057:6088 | 0.5 angstrom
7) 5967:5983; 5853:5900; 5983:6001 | 0.2 angstrom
